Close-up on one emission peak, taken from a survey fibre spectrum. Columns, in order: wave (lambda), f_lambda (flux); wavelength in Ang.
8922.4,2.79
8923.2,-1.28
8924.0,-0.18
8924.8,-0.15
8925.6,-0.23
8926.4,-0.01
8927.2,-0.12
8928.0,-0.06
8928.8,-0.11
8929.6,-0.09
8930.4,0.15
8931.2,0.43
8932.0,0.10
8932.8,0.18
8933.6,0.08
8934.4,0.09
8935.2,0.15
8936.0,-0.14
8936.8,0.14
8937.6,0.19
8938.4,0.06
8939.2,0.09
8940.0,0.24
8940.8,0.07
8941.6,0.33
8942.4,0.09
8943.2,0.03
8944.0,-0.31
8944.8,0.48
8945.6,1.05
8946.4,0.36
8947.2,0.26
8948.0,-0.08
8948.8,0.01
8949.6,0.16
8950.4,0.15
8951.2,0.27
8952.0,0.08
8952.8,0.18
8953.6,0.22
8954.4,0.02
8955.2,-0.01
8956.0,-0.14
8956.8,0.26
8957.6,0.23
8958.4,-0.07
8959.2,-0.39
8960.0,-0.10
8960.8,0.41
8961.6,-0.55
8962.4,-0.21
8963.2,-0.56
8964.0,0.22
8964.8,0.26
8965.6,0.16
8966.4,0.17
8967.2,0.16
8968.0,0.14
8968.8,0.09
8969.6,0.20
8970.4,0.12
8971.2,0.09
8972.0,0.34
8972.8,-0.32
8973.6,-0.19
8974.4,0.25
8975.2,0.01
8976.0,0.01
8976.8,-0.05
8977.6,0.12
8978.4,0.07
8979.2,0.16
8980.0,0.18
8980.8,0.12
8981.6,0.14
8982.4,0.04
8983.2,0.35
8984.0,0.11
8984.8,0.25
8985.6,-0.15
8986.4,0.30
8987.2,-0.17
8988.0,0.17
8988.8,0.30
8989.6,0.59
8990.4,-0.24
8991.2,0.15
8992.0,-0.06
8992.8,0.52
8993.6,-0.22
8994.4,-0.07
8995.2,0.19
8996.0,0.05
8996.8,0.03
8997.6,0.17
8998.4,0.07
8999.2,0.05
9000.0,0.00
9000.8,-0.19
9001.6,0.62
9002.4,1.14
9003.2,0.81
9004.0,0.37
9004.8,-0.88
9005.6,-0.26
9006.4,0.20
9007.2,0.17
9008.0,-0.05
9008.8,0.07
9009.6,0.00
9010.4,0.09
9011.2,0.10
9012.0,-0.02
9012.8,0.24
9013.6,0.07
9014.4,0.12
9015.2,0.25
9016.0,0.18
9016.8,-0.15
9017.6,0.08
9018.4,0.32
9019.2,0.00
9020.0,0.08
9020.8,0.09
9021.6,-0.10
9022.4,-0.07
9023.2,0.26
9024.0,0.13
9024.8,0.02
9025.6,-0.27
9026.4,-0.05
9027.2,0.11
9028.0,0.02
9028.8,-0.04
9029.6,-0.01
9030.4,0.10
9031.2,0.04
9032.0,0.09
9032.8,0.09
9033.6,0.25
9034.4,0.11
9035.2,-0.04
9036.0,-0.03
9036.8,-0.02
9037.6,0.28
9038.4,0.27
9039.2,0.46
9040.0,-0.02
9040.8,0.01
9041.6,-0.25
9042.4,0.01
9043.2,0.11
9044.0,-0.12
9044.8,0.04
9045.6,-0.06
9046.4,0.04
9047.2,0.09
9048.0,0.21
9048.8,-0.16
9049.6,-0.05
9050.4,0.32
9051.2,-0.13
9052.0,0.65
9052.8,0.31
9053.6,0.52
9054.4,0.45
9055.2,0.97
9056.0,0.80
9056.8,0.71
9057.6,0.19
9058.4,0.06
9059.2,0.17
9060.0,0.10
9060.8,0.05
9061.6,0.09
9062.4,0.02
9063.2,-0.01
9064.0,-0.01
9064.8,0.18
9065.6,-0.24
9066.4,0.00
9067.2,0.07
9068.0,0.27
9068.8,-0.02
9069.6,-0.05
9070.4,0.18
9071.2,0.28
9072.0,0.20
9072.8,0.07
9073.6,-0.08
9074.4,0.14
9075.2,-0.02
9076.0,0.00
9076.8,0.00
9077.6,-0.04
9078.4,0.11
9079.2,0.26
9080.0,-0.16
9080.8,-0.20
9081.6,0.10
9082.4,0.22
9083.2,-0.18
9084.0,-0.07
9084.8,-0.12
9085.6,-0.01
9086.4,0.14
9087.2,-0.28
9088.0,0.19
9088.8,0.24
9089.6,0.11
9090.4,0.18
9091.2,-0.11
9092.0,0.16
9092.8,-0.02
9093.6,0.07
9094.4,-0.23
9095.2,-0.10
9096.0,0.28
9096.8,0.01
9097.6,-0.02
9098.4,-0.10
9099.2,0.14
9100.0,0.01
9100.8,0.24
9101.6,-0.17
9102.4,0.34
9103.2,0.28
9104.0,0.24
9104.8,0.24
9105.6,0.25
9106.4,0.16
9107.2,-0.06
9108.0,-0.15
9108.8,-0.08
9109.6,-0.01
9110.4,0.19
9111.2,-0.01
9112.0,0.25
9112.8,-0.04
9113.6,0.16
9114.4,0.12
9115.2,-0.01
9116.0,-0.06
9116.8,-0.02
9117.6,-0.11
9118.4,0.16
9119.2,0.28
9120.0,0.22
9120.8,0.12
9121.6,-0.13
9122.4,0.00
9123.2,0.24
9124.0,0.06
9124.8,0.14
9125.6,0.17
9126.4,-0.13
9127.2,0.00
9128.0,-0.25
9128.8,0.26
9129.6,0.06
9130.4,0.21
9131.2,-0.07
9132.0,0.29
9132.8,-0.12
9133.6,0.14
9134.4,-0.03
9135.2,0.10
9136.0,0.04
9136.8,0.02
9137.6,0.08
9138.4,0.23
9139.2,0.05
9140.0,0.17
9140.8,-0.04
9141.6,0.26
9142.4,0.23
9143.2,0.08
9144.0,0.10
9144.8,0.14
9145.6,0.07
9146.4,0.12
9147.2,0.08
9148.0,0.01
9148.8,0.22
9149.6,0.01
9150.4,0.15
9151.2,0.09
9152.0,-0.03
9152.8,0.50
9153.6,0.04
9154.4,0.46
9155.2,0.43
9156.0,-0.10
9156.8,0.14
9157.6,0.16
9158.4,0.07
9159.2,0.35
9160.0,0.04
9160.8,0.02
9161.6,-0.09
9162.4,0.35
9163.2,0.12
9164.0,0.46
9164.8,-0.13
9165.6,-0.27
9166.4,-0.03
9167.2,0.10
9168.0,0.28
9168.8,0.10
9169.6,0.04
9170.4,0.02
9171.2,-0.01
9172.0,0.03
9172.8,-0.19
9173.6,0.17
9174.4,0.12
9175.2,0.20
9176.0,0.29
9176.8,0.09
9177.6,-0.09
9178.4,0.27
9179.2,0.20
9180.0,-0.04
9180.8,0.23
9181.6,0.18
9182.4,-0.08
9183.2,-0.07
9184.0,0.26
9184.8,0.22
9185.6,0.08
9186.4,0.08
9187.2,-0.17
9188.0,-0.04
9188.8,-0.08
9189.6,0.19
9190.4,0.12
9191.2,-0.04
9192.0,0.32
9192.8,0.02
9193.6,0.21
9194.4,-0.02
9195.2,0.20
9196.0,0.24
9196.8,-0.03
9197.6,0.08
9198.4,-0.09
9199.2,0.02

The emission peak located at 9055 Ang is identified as H-beta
